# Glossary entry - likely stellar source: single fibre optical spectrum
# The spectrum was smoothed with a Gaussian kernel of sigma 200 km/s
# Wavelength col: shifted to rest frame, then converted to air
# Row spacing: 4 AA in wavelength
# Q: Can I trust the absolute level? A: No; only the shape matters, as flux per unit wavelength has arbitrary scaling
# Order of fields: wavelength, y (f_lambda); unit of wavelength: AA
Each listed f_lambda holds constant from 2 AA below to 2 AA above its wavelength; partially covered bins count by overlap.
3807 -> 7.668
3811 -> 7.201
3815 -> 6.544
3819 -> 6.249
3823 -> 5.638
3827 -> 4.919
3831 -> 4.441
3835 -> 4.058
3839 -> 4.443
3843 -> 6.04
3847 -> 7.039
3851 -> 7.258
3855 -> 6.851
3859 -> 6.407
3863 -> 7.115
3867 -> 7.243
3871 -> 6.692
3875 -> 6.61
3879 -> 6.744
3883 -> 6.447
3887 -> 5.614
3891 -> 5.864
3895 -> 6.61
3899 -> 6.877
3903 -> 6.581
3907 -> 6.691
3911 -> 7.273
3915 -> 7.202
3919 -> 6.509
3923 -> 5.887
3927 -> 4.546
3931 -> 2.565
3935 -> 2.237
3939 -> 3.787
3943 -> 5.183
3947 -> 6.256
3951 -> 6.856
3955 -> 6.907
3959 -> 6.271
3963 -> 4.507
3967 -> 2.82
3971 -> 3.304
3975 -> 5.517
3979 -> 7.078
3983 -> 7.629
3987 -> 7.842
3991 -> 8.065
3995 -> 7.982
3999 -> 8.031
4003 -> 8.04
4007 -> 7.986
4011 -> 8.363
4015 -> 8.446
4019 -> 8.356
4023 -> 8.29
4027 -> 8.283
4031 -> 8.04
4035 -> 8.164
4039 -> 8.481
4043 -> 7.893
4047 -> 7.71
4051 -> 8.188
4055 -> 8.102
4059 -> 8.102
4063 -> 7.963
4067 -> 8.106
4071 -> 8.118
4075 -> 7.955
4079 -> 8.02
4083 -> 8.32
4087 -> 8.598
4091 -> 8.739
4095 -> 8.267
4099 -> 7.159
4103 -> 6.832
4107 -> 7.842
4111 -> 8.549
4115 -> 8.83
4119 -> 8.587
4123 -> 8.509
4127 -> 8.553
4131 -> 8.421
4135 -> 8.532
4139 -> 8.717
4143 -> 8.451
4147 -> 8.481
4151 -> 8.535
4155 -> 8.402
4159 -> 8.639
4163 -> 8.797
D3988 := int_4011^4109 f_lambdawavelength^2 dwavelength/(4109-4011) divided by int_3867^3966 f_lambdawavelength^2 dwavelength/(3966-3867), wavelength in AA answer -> 1.48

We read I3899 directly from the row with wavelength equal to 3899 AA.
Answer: 6.877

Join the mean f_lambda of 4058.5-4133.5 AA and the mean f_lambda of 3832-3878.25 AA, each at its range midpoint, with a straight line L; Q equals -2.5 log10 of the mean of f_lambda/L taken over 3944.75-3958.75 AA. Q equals 0.075 mag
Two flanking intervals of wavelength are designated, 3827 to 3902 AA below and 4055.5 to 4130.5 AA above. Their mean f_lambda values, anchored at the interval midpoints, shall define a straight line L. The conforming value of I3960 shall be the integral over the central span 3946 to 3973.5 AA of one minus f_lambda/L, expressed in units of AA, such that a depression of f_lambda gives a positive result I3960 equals 6.9 AA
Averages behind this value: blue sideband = 6.21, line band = 5.24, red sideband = 8.17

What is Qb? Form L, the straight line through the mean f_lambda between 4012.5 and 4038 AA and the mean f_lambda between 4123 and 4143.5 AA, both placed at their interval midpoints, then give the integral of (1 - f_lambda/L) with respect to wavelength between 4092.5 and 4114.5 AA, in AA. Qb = 1.7 AA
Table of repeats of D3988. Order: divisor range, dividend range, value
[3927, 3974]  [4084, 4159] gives 1.96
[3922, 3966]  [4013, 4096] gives 1.76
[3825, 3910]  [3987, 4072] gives 1.41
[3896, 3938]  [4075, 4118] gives 1.58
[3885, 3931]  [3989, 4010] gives 1.37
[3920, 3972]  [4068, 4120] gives 1.84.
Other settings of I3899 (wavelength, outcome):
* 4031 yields 8.04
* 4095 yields 8.267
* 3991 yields 8.065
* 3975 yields 5.517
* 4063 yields 7.963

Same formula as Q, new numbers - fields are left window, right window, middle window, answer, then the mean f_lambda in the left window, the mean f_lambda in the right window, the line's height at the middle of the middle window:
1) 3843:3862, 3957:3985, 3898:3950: 0.08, 6.81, 5.3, 5.9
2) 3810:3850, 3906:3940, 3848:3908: -0.22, 5.66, 5.19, 5.41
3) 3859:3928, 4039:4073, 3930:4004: 0.23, 6.53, 8.05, 7.22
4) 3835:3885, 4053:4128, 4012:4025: -0.10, 6.47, 8.16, 7.63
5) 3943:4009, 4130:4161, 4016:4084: -0.10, 6.53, 8.53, 7.4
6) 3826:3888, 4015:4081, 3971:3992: 0.10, 6.15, 8.12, 7.43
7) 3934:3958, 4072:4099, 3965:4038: -0.13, 5.37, 8.22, 6.51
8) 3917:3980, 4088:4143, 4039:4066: -0.14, 4.98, 8.28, 7.04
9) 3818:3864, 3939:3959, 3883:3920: -0.11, 5.84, 6.05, 5.95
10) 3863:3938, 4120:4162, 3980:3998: -0.13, 6.01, 8.53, 6.94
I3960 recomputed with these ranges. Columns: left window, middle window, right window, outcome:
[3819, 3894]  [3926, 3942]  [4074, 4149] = 8.1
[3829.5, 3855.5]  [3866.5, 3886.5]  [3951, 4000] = -2.6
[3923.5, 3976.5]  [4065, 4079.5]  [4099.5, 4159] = -1.7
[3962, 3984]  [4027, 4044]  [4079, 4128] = -4.2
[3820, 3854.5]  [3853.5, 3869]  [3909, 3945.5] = -4.2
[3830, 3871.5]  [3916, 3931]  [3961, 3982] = 0.0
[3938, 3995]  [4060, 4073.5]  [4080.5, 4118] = -0.8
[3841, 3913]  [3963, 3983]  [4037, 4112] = 6.5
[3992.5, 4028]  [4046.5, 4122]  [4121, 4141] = 2.6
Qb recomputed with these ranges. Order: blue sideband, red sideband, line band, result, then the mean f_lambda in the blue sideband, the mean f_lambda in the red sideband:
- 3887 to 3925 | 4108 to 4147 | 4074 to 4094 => -0.4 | 6.56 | 8.55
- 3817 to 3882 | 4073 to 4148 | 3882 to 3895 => 0.8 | 6.11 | 8.28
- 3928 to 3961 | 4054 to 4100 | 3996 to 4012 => -4.2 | 4.99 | 8.14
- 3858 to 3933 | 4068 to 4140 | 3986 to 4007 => -2.2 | 6.29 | 8.24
